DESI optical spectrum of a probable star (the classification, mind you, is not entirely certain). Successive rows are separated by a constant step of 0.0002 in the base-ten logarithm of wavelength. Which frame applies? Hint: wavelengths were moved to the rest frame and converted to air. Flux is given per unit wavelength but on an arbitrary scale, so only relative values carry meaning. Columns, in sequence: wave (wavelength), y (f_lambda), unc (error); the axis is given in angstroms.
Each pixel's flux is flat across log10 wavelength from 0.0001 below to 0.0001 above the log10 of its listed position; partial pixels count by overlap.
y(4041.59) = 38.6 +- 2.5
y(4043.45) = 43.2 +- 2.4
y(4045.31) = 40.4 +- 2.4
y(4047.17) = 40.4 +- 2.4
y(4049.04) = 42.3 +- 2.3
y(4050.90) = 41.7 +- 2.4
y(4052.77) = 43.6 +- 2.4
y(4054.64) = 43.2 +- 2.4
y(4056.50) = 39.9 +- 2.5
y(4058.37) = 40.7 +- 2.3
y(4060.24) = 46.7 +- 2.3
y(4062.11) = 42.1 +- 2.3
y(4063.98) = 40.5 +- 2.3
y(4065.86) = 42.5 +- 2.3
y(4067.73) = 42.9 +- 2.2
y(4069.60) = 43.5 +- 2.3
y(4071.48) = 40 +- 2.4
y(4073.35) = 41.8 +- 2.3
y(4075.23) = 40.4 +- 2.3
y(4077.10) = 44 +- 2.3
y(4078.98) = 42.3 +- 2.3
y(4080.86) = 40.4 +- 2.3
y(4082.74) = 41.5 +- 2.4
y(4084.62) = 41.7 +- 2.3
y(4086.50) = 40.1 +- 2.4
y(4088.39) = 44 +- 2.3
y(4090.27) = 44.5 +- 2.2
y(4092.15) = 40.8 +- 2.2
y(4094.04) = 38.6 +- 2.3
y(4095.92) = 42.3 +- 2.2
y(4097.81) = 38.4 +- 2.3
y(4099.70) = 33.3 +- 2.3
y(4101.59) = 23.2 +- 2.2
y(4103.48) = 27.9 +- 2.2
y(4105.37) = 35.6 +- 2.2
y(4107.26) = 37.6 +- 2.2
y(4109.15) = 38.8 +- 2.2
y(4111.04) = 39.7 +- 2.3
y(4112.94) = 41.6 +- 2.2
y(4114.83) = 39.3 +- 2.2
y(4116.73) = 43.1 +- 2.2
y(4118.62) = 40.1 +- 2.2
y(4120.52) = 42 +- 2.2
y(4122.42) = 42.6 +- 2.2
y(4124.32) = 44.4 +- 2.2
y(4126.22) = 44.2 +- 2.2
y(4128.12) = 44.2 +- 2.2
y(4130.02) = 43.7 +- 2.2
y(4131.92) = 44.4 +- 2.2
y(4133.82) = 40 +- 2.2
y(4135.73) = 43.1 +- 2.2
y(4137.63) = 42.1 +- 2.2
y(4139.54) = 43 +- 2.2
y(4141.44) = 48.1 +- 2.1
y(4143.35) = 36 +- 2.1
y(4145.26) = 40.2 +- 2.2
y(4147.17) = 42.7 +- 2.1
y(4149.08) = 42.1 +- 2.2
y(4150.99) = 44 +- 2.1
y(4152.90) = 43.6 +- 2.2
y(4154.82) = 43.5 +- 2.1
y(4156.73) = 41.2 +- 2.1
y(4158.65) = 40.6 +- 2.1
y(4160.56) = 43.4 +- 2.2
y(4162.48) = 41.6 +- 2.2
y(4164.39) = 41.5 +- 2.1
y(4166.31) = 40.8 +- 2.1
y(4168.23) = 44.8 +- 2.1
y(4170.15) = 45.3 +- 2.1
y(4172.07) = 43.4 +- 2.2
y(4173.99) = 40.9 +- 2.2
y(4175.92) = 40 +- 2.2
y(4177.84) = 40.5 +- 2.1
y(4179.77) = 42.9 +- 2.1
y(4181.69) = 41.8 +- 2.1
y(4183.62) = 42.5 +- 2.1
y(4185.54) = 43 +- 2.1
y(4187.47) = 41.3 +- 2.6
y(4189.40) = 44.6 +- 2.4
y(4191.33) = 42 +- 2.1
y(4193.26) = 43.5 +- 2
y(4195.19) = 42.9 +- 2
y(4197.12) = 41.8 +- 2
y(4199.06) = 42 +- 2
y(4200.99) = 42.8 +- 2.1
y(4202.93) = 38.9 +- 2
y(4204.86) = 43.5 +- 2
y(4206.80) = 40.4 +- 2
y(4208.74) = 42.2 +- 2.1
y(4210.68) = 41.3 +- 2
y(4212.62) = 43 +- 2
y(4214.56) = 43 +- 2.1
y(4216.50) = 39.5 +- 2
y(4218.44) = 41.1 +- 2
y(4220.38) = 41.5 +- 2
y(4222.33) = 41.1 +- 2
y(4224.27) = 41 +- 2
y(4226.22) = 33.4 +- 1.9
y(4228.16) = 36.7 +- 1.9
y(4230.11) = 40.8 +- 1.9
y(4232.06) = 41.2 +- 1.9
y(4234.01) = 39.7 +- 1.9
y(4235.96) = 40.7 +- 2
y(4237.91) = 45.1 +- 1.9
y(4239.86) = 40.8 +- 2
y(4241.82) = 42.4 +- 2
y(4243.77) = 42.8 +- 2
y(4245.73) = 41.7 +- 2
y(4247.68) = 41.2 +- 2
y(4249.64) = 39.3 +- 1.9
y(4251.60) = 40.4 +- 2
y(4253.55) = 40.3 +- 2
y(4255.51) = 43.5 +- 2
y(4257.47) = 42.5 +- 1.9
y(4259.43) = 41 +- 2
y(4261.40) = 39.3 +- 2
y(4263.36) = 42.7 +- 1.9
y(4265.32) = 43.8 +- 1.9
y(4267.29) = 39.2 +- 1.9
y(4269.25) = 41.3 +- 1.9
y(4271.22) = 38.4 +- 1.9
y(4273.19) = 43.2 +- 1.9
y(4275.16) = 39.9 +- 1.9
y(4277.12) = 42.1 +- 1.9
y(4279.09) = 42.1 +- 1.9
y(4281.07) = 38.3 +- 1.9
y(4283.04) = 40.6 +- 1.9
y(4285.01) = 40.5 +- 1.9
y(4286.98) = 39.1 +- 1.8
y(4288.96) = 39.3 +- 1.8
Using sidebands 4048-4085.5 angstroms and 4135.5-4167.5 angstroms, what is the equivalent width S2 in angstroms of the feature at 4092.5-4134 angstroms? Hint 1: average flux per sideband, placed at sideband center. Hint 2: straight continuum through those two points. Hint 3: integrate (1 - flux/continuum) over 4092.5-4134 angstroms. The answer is 2.8 angstroms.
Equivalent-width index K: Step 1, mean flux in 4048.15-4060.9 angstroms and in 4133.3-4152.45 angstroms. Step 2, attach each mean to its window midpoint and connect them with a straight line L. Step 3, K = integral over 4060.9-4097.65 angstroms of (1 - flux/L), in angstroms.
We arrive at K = 0.6 angstroms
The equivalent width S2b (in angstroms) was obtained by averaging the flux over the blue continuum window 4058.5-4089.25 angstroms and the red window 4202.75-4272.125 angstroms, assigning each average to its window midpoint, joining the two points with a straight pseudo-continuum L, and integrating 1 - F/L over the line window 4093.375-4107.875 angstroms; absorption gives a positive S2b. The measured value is 2.58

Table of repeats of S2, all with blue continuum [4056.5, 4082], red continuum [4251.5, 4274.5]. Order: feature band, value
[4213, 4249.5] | 0.6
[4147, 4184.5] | -0.6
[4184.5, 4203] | -0.4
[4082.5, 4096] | 0.1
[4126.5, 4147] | -0.4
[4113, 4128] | -0.2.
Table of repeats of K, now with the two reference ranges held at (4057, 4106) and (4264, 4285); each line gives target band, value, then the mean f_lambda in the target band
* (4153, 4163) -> -0.5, 42.2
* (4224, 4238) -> 0.4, 39.4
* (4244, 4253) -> 0.0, 40.8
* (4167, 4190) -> -1.2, 42.5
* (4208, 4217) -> -0.3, 41.9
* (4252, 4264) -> -0.2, 41.5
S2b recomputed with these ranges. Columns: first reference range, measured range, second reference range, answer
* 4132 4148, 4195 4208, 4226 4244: -0.20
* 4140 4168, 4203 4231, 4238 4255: 0.74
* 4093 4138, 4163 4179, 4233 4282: -0.76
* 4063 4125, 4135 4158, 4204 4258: -1.17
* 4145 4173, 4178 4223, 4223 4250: -0.54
